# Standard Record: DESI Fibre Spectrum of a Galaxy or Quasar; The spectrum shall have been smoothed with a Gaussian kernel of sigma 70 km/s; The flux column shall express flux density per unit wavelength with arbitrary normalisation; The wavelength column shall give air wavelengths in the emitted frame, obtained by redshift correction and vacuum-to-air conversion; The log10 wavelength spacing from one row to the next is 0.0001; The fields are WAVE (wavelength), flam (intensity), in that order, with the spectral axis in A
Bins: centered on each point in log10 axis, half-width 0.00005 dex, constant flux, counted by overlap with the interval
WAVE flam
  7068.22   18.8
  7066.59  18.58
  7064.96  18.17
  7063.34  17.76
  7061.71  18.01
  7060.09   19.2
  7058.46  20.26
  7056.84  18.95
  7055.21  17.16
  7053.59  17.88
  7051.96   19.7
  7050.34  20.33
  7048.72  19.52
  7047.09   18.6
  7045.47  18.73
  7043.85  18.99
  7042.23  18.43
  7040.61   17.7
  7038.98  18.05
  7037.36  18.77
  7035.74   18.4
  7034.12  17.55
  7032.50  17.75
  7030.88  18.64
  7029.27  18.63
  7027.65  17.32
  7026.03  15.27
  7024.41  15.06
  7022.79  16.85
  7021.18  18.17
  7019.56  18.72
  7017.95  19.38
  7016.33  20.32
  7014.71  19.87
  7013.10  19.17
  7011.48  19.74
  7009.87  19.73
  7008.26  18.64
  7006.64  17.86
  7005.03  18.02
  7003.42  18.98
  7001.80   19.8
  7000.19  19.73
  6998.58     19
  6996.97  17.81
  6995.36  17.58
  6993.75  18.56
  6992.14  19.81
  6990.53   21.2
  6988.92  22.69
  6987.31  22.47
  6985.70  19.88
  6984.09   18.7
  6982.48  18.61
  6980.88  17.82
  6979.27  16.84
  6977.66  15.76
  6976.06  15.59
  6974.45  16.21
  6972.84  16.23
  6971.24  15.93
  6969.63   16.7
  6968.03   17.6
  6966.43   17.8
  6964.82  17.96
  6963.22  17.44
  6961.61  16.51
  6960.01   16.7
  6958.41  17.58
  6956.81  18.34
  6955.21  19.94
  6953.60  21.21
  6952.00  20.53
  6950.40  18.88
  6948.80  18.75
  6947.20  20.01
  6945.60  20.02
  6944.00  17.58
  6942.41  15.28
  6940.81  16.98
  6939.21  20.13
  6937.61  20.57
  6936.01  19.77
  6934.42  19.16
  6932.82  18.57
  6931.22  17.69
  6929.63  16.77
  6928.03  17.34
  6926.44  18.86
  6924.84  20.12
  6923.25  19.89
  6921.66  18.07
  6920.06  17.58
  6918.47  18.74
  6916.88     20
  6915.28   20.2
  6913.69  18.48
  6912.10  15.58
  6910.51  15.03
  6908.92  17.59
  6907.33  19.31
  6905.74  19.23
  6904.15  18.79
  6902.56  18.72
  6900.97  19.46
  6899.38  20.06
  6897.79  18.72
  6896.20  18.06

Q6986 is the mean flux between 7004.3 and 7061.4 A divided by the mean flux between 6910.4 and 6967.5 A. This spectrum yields 1.0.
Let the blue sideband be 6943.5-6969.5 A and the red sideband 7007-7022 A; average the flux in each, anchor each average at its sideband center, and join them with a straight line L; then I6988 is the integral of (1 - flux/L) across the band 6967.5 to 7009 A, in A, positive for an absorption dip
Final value 1.18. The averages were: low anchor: 18.5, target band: 18.4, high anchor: 19.3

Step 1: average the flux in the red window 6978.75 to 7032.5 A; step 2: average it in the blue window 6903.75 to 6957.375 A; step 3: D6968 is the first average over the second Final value 1.0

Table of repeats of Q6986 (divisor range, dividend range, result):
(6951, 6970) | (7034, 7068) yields 1.02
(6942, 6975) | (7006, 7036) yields 1.01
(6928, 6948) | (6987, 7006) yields 1.06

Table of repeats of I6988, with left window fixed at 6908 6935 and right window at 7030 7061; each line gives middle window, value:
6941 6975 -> 0.7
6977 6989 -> -0.3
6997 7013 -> -0.4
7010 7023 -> -0.4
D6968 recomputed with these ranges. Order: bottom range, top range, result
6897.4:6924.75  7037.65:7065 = 1.01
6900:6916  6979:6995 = 1.08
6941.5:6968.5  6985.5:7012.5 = 1.06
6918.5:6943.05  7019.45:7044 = 0.96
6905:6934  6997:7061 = 1.02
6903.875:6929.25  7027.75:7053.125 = 1.01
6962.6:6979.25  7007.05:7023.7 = 1.14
